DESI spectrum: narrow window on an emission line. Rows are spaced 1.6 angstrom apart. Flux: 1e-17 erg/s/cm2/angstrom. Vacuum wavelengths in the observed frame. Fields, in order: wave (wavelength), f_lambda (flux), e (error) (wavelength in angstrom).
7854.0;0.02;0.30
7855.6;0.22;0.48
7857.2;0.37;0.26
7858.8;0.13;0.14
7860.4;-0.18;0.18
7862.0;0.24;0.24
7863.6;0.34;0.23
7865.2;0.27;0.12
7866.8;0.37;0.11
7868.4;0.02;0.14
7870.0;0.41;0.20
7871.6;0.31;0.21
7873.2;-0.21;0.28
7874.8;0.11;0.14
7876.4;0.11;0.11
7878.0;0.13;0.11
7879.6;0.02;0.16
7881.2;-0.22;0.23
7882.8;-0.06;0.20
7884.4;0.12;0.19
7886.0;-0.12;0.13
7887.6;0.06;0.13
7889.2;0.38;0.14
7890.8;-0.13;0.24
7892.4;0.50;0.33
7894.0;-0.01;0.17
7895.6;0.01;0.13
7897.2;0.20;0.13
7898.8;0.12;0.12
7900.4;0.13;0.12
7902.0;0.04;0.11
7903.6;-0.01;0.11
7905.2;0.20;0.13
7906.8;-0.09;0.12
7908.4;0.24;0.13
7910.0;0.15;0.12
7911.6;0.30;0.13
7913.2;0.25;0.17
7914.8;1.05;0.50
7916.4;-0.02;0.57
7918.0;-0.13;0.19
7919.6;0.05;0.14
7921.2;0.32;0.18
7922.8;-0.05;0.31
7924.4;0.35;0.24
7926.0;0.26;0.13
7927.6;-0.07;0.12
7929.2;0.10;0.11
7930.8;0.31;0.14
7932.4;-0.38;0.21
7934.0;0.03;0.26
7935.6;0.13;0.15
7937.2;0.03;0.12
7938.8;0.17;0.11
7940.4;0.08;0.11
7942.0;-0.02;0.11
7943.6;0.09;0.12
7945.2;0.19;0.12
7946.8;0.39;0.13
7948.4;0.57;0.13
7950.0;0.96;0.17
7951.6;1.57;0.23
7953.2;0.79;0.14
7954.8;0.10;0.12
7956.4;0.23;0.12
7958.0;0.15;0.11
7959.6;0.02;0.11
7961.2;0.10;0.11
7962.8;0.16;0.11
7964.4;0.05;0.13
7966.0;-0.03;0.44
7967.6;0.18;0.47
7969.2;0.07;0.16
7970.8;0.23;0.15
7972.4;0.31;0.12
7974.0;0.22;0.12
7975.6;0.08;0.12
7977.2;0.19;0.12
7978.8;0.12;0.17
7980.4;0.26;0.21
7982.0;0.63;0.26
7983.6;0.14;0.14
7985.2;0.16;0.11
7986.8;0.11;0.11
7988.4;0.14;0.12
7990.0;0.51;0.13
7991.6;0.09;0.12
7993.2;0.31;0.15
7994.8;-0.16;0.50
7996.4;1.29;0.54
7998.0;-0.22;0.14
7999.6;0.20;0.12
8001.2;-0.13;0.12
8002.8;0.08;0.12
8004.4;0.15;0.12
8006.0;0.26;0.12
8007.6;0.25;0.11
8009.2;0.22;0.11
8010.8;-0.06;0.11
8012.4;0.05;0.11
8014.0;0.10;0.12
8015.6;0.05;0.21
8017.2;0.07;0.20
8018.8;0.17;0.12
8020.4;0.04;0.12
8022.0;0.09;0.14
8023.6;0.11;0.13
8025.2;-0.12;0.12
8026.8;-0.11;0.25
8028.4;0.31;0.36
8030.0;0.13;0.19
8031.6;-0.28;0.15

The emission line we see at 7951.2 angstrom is H-gamma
